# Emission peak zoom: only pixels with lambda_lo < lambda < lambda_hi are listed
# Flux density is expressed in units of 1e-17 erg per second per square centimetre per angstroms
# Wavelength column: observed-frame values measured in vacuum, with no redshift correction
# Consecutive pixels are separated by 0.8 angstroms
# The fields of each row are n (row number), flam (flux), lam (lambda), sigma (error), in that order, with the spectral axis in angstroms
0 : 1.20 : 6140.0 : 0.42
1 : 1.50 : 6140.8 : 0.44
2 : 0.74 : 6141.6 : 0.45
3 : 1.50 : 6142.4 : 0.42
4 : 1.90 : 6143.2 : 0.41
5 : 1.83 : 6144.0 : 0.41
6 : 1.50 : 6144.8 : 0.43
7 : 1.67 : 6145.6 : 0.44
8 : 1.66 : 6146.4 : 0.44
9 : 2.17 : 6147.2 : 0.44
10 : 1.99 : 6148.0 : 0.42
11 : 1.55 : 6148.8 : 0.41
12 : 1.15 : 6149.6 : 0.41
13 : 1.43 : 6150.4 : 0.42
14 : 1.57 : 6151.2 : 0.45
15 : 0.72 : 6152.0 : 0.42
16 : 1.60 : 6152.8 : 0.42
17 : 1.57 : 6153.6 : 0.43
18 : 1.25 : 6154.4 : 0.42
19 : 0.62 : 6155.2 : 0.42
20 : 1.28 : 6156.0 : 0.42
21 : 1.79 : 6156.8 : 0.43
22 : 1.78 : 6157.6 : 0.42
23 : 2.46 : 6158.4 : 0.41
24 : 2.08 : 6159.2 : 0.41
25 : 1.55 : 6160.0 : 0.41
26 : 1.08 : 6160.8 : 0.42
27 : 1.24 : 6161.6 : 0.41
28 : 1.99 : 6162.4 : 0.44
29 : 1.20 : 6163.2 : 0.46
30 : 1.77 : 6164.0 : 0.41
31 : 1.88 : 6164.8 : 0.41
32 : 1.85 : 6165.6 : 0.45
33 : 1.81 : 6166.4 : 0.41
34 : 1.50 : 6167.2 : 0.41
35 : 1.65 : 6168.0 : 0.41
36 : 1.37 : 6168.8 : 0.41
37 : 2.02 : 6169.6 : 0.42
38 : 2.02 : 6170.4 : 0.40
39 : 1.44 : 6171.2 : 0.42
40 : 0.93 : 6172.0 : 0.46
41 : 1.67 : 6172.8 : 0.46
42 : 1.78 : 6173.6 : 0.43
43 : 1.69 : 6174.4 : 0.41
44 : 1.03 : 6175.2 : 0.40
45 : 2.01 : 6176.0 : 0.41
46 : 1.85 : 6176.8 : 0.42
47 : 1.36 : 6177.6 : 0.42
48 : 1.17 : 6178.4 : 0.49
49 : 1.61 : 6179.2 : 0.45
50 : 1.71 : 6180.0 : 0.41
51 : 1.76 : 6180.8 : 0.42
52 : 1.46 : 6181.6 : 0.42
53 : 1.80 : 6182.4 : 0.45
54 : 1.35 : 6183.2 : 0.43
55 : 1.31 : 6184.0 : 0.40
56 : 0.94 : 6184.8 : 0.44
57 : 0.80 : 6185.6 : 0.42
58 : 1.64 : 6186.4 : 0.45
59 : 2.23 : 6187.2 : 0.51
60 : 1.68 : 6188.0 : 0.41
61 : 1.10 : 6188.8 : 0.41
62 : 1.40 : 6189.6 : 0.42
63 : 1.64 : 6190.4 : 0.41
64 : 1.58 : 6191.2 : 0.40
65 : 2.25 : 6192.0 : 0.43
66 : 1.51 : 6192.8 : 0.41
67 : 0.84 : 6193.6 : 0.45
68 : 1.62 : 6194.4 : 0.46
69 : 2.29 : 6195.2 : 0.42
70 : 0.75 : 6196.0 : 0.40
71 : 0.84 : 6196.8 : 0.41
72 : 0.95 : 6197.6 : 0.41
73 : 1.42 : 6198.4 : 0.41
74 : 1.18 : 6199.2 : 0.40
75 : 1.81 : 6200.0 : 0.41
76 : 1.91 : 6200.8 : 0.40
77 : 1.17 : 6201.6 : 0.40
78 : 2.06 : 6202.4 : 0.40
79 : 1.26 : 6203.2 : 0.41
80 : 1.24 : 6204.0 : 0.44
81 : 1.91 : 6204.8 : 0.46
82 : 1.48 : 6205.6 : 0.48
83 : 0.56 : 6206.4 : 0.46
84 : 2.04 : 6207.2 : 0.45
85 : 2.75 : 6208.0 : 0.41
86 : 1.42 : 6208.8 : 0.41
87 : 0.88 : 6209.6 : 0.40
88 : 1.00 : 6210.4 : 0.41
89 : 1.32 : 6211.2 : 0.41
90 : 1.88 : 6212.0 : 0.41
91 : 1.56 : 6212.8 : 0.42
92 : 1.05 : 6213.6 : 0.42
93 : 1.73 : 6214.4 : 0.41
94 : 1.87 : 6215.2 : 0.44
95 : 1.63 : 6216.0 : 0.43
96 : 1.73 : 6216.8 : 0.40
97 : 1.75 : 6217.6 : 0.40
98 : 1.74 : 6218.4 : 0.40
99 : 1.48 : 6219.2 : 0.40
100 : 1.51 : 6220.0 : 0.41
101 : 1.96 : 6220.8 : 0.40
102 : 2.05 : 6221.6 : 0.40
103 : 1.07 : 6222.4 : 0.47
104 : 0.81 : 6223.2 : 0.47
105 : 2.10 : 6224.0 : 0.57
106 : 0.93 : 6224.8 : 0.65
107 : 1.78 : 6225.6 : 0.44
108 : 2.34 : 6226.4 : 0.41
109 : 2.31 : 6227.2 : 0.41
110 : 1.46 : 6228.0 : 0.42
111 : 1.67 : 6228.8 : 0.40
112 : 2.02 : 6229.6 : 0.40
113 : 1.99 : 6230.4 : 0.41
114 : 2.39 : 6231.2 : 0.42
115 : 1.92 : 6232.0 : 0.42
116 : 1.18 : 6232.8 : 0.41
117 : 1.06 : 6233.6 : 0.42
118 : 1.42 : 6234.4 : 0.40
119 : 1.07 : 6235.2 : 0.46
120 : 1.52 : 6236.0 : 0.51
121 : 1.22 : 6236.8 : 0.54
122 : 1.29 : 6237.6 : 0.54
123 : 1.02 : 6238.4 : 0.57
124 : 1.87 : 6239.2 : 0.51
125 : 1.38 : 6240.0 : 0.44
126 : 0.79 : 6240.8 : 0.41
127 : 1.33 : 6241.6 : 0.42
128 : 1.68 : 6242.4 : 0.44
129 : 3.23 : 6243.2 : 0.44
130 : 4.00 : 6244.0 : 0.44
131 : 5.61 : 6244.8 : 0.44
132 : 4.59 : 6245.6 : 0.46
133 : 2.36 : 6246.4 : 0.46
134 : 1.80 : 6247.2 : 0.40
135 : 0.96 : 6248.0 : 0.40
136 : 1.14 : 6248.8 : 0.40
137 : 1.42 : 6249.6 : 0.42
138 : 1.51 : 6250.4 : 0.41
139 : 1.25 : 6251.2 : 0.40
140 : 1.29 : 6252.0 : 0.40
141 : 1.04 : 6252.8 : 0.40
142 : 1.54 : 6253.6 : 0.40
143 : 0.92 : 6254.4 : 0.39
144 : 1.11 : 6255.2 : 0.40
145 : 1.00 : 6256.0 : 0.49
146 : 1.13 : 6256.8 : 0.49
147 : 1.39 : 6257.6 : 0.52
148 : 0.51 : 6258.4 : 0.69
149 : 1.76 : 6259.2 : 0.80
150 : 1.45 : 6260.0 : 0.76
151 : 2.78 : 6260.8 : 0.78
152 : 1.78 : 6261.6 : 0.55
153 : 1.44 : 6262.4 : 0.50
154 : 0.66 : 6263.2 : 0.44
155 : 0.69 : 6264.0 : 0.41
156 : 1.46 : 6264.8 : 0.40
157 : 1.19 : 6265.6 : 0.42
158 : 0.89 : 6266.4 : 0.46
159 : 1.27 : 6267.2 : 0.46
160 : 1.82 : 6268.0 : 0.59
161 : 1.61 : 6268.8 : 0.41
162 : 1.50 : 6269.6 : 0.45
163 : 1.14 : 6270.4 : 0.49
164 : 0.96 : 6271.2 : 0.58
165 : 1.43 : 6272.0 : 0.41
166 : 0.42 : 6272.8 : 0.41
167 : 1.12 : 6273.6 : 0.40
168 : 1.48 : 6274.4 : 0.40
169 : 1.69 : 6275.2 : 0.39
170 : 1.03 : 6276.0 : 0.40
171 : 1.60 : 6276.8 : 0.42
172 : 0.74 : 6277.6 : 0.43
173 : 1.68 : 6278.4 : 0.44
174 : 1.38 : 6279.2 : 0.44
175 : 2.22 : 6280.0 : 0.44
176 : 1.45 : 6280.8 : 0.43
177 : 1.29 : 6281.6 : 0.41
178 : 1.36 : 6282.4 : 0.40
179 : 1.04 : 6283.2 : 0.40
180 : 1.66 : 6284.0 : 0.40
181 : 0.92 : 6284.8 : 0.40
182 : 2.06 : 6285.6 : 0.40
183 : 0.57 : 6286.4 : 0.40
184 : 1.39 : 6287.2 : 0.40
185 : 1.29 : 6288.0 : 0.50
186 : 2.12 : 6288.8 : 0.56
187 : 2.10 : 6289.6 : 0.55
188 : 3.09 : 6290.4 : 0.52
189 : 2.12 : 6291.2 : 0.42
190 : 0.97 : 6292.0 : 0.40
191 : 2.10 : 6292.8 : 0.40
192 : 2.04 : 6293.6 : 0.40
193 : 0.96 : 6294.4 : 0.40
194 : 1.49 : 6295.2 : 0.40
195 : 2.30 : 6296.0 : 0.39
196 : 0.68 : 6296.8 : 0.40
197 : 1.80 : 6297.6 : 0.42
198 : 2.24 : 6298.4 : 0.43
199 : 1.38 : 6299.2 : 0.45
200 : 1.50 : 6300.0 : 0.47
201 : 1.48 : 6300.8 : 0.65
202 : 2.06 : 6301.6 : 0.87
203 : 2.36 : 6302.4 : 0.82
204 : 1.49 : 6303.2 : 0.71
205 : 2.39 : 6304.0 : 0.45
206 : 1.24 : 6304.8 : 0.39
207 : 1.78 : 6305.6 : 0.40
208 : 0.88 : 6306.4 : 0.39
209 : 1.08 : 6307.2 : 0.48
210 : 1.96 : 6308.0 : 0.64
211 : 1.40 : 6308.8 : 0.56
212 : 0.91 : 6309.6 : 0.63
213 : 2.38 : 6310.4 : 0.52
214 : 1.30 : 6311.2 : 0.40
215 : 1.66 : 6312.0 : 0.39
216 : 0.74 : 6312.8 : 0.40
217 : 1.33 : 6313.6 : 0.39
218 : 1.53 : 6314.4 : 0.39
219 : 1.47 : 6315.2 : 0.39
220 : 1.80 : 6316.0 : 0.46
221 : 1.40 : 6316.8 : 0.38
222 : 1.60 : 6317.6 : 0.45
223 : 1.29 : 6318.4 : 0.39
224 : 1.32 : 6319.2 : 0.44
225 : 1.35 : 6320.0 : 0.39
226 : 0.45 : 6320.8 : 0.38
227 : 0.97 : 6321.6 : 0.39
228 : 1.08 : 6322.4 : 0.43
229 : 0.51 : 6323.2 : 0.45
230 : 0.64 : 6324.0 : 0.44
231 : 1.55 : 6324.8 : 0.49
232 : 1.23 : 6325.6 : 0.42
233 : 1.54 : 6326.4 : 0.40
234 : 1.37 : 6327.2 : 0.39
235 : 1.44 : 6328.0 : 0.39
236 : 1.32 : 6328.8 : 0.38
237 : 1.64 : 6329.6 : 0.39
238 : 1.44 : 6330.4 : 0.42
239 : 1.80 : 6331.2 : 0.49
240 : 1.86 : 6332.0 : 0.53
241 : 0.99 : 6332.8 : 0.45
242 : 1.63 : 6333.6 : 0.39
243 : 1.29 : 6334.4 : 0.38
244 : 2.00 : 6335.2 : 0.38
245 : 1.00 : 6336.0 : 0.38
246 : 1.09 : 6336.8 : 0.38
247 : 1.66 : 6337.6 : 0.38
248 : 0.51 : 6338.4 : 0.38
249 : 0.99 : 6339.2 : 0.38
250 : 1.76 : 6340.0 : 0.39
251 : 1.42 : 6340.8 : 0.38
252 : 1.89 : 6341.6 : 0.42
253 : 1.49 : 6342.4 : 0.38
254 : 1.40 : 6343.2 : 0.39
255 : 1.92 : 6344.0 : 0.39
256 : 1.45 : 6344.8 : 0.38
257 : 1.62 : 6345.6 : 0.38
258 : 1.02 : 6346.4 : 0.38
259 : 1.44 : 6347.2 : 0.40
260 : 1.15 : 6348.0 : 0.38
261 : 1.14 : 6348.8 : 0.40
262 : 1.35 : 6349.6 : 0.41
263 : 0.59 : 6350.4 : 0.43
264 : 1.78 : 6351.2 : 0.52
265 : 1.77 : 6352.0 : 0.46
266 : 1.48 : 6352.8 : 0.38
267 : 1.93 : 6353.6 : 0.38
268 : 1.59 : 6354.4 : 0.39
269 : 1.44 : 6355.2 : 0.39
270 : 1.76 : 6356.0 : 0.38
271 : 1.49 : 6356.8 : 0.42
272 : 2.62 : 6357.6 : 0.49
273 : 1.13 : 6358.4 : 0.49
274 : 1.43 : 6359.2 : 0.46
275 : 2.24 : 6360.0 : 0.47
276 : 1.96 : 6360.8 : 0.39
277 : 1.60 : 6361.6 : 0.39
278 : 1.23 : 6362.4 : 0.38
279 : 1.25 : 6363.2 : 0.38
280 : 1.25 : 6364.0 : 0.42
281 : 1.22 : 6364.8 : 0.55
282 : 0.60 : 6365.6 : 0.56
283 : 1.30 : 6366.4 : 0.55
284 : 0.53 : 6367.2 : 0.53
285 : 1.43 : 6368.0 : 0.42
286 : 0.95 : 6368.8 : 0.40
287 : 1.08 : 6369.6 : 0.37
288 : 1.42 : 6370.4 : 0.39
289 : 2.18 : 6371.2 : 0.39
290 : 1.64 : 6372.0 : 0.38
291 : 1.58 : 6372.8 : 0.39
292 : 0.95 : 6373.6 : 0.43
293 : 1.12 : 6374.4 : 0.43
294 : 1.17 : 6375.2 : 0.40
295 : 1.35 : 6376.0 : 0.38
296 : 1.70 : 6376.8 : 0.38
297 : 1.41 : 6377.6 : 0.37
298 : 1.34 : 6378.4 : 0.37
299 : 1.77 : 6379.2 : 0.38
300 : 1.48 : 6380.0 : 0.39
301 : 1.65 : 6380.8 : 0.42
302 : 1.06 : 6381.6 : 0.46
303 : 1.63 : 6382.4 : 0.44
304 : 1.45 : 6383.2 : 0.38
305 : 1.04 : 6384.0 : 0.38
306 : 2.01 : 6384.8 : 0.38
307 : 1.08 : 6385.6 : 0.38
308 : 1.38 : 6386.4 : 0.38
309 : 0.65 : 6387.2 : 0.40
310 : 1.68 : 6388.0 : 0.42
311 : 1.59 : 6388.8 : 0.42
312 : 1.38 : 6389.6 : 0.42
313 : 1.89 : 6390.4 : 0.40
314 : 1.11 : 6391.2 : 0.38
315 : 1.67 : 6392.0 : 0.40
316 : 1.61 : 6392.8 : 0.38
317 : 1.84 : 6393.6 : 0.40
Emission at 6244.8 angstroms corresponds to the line Hbeta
